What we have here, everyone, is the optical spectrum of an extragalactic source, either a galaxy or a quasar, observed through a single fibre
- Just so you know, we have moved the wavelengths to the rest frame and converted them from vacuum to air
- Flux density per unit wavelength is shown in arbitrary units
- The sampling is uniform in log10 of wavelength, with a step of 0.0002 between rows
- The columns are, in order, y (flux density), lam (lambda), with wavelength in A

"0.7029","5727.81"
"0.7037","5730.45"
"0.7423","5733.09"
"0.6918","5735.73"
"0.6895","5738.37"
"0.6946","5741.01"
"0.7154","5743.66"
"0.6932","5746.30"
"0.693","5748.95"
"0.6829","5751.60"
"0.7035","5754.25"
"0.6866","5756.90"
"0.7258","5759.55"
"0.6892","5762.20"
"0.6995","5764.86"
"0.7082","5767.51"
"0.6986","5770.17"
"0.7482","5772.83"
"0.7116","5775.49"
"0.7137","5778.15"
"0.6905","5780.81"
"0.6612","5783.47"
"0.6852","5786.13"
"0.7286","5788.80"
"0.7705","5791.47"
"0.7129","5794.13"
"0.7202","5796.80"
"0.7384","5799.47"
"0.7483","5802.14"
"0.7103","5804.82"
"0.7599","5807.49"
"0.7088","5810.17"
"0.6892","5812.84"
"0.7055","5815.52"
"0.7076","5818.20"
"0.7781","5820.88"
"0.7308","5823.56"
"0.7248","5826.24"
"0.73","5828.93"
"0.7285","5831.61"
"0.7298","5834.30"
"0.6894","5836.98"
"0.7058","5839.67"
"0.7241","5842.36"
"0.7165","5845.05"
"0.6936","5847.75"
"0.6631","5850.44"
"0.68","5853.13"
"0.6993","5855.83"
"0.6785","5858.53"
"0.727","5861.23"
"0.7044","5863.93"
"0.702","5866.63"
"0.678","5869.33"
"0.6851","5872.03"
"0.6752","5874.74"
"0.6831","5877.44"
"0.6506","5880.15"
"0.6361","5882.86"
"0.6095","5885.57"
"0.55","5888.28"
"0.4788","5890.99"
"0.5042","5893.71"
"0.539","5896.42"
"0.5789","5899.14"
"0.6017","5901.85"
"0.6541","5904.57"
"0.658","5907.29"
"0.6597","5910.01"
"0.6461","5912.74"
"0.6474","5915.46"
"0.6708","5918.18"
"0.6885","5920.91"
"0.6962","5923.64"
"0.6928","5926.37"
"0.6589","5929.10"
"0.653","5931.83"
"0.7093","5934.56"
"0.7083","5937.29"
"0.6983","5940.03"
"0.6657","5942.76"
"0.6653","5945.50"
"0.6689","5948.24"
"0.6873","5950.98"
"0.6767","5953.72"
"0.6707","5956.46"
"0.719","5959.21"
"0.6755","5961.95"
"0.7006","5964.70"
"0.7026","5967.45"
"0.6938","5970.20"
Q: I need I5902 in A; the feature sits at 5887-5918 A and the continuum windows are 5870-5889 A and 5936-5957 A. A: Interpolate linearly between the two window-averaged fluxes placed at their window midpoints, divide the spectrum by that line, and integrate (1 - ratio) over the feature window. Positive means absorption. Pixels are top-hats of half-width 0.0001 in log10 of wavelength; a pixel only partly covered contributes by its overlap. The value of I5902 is 2.9 A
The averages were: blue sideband 0.646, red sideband 0.68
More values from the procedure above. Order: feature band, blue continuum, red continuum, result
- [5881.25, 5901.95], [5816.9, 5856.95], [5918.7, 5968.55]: 4.1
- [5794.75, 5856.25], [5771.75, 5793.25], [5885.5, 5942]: -2.6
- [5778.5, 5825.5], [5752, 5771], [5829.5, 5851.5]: -1.1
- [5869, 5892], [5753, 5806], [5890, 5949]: 1.2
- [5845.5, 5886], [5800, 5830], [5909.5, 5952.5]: 1.4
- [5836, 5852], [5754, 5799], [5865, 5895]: -1.1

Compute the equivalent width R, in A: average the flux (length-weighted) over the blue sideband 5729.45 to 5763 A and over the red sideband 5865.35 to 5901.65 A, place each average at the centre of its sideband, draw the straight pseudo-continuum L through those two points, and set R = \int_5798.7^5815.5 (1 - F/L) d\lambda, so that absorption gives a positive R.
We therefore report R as -1.6 A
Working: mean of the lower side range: 0.701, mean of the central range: 0.724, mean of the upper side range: 0.613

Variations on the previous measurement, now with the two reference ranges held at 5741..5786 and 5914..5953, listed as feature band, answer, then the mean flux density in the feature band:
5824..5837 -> -0.60 A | 0.725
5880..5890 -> 1.22 A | 0.602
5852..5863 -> -0.13 A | 0.696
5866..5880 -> 0.12 A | 0.681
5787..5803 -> -0.87 A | 0.735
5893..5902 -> 1.72 A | 0.554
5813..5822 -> -0.39 A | 0.724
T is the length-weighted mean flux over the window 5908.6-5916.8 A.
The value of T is 0.651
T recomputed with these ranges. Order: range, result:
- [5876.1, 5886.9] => 0.645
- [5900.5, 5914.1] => 0.644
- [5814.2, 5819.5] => 0.706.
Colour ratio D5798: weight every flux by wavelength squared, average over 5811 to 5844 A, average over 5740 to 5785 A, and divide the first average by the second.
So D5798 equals 1.05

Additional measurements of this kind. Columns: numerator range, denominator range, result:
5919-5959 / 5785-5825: 0.98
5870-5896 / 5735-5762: 0.91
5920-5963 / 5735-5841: 1.01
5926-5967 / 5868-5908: 1.14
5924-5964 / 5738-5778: 1.03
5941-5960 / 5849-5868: 1.01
